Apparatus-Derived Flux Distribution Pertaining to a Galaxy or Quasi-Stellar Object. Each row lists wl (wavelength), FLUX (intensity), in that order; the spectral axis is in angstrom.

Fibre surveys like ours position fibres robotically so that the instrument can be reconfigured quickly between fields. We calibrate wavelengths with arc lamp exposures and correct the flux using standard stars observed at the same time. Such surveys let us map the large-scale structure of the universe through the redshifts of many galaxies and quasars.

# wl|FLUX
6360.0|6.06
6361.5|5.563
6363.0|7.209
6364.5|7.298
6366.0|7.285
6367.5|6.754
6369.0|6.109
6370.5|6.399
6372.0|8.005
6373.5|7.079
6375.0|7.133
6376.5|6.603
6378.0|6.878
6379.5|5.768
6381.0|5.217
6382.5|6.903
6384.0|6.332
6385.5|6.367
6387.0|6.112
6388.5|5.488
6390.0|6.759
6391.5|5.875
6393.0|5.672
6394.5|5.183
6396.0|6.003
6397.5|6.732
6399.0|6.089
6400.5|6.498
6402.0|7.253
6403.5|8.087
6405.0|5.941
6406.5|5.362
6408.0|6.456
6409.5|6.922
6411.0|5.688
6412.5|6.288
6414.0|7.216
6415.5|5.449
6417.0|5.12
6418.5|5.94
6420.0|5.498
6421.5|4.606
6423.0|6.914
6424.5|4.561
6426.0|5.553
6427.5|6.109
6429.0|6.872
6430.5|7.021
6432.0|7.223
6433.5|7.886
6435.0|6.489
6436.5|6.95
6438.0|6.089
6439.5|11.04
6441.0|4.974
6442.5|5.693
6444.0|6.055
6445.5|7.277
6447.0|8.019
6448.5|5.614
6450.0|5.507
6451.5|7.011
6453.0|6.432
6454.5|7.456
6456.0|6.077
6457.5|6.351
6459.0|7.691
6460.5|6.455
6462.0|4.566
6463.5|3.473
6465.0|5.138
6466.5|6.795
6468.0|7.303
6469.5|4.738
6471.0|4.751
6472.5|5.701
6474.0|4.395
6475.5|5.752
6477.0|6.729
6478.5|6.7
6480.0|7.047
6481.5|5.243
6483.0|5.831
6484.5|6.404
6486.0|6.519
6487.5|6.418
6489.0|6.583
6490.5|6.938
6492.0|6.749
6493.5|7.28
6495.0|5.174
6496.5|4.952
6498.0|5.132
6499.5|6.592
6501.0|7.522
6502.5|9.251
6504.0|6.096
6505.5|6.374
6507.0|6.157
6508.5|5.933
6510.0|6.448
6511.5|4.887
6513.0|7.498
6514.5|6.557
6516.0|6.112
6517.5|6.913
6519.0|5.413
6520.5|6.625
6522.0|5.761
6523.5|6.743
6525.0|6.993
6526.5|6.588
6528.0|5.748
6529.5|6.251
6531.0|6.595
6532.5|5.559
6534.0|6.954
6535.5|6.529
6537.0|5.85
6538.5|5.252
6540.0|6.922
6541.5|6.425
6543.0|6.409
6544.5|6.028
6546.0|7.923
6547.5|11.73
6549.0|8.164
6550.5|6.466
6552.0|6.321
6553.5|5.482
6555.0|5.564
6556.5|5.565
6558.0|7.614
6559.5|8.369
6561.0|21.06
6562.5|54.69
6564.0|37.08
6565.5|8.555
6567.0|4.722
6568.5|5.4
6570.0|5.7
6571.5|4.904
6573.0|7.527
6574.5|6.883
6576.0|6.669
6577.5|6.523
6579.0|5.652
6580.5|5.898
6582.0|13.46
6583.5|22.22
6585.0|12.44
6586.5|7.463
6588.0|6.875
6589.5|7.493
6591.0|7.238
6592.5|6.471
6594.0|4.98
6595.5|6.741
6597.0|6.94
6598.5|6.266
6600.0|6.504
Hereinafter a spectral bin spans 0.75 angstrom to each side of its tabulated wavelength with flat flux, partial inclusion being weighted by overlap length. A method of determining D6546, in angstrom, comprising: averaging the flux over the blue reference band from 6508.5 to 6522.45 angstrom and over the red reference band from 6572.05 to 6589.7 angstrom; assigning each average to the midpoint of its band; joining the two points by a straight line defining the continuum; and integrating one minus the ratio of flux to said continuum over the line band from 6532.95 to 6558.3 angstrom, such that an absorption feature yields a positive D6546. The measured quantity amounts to 2.7 angstrom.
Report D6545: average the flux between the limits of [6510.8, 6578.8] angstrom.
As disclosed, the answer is 8.59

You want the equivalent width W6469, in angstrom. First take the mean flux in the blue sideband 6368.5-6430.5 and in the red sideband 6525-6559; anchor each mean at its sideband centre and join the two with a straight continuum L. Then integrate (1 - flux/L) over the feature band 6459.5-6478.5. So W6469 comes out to 2.59 angstrom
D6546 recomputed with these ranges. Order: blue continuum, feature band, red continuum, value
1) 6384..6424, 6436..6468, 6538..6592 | 3.76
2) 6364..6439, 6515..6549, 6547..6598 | 9.81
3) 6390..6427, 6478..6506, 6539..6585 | 6.69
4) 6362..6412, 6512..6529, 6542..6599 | 4.79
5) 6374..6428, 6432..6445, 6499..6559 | -1.36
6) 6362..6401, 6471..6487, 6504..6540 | 0.86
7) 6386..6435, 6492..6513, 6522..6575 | 4.78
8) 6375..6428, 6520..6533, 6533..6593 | 3.75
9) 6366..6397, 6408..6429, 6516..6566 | 3.50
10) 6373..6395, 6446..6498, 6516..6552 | 3.06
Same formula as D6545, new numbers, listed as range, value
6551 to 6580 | 11.2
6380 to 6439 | 6.24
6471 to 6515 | 6.28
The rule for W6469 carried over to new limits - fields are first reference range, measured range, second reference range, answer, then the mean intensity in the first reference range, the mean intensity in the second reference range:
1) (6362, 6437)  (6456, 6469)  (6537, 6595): 2.9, 6.38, 9.78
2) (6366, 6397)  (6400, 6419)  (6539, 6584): 1.8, 6.36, 10.4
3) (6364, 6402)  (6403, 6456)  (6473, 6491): -0.9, 6.43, 6.2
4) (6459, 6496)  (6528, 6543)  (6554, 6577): 5.9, 5.97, 12.5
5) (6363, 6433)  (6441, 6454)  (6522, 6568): 1.9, 6.33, 9.72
